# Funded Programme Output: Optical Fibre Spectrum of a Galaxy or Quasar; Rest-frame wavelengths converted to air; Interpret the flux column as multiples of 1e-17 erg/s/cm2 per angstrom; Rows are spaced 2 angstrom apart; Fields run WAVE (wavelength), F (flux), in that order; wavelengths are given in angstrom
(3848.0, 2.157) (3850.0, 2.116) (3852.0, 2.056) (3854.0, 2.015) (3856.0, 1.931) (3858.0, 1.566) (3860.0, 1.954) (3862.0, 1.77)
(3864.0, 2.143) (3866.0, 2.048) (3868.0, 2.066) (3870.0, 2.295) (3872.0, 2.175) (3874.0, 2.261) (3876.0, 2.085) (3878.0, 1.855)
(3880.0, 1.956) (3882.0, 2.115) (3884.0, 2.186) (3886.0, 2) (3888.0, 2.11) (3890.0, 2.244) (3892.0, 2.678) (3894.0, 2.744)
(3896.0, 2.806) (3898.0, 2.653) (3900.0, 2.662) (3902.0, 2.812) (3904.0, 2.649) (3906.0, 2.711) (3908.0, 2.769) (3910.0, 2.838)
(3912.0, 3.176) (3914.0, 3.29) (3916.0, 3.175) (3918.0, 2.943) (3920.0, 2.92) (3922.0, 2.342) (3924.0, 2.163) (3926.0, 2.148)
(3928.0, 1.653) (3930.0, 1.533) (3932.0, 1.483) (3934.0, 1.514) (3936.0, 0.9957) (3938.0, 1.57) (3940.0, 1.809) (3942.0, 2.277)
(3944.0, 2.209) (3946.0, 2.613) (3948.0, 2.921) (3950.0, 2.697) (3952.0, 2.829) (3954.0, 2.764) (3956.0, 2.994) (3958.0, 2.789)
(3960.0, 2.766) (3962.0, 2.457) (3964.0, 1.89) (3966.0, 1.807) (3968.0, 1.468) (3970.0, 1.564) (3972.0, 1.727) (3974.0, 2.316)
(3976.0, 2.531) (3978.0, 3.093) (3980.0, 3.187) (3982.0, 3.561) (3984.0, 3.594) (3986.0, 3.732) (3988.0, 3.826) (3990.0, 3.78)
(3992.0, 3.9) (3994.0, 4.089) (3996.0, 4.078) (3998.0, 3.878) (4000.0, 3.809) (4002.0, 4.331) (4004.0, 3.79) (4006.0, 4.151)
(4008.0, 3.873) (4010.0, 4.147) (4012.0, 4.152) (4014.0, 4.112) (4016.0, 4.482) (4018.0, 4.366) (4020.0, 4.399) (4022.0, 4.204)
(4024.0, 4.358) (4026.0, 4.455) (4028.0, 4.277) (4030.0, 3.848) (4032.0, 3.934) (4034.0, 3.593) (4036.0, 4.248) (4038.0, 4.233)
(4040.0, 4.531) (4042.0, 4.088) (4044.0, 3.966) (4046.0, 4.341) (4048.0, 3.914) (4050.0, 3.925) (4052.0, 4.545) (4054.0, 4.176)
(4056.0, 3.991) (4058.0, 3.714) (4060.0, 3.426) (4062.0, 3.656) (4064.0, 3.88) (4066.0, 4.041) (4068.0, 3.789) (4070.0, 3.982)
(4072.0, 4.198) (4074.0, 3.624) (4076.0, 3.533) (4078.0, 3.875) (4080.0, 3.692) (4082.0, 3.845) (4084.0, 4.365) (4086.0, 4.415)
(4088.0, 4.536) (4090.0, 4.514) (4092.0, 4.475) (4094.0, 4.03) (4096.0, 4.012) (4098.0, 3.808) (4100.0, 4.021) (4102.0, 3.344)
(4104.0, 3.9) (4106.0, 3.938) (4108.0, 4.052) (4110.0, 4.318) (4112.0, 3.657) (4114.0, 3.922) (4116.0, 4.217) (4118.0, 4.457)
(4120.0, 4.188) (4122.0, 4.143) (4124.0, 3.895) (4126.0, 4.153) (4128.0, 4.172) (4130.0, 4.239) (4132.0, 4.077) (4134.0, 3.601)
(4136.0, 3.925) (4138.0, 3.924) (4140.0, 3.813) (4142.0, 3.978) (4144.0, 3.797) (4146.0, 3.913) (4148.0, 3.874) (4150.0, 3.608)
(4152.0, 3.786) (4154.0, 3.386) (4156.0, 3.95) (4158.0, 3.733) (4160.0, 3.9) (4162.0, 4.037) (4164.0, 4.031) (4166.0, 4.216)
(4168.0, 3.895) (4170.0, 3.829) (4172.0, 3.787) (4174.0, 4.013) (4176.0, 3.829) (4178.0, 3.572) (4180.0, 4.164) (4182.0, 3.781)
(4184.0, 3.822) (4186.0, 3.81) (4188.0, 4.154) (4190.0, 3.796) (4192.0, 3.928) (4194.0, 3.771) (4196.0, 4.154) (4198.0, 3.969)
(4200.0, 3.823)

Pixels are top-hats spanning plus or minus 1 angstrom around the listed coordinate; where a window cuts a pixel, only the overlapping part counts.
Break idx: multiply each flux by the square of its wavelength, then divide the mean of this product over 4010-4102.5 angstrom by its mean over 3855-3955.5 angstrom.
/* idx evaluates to 1.9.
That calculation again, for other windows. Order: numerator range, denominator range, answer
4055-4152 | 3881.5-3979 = 1.82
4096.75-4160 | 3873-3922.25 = 1.72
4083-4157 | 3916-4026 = 1.44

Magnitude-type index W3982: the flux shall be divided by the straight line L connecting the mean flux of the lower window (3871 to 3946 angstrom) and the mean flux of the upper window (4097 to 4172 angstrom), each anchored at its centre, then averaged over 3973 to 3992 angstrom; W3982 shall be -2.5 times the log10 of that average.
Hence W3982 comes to -0.17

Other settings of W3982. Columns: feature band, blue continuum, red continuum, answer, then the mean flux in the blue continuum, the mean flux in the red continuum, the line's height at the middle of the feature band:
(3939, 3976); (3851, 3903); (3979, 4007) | 0.38 mag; 2.2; 3.84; 3.34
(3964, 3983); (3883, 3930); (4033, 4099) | 0.34 mag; 2.57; 4.03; 3.18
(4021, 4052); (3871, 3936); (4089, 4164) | -0.24 mag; 2.37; 3.97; 3.32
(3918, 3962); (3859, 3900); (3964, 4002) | 0.21 mag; 2.22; 3.11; 2.74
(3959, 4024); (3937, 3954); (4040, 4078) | -0.12 mag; 2.39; 3.95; 3.02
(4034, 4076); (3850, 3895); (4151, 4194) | -0.25 mag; 2.1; 3.87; 3.18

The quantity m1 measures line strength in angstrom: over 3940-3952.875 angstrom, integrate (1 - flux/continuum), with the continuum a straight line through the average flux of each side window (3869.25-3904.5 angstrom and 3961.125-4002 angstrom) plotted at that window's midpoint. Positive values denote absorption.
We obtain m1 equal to 1.2 angstrom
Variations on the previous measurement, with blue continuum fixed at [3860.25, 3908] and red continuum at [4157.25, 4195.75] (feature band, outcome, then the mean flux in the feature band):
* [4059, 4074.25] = -2.4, 3.83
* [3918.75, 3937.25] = 4.9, 1.87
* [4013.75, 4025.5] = -5.0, 4.34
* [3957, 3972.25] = 3.7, 2.07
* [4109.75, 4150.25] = -3.9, 3.99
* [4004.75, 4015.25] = -3.8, 4.09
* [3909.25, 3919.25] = -2.5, 3.09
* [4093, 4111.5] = -2.3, 3.93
